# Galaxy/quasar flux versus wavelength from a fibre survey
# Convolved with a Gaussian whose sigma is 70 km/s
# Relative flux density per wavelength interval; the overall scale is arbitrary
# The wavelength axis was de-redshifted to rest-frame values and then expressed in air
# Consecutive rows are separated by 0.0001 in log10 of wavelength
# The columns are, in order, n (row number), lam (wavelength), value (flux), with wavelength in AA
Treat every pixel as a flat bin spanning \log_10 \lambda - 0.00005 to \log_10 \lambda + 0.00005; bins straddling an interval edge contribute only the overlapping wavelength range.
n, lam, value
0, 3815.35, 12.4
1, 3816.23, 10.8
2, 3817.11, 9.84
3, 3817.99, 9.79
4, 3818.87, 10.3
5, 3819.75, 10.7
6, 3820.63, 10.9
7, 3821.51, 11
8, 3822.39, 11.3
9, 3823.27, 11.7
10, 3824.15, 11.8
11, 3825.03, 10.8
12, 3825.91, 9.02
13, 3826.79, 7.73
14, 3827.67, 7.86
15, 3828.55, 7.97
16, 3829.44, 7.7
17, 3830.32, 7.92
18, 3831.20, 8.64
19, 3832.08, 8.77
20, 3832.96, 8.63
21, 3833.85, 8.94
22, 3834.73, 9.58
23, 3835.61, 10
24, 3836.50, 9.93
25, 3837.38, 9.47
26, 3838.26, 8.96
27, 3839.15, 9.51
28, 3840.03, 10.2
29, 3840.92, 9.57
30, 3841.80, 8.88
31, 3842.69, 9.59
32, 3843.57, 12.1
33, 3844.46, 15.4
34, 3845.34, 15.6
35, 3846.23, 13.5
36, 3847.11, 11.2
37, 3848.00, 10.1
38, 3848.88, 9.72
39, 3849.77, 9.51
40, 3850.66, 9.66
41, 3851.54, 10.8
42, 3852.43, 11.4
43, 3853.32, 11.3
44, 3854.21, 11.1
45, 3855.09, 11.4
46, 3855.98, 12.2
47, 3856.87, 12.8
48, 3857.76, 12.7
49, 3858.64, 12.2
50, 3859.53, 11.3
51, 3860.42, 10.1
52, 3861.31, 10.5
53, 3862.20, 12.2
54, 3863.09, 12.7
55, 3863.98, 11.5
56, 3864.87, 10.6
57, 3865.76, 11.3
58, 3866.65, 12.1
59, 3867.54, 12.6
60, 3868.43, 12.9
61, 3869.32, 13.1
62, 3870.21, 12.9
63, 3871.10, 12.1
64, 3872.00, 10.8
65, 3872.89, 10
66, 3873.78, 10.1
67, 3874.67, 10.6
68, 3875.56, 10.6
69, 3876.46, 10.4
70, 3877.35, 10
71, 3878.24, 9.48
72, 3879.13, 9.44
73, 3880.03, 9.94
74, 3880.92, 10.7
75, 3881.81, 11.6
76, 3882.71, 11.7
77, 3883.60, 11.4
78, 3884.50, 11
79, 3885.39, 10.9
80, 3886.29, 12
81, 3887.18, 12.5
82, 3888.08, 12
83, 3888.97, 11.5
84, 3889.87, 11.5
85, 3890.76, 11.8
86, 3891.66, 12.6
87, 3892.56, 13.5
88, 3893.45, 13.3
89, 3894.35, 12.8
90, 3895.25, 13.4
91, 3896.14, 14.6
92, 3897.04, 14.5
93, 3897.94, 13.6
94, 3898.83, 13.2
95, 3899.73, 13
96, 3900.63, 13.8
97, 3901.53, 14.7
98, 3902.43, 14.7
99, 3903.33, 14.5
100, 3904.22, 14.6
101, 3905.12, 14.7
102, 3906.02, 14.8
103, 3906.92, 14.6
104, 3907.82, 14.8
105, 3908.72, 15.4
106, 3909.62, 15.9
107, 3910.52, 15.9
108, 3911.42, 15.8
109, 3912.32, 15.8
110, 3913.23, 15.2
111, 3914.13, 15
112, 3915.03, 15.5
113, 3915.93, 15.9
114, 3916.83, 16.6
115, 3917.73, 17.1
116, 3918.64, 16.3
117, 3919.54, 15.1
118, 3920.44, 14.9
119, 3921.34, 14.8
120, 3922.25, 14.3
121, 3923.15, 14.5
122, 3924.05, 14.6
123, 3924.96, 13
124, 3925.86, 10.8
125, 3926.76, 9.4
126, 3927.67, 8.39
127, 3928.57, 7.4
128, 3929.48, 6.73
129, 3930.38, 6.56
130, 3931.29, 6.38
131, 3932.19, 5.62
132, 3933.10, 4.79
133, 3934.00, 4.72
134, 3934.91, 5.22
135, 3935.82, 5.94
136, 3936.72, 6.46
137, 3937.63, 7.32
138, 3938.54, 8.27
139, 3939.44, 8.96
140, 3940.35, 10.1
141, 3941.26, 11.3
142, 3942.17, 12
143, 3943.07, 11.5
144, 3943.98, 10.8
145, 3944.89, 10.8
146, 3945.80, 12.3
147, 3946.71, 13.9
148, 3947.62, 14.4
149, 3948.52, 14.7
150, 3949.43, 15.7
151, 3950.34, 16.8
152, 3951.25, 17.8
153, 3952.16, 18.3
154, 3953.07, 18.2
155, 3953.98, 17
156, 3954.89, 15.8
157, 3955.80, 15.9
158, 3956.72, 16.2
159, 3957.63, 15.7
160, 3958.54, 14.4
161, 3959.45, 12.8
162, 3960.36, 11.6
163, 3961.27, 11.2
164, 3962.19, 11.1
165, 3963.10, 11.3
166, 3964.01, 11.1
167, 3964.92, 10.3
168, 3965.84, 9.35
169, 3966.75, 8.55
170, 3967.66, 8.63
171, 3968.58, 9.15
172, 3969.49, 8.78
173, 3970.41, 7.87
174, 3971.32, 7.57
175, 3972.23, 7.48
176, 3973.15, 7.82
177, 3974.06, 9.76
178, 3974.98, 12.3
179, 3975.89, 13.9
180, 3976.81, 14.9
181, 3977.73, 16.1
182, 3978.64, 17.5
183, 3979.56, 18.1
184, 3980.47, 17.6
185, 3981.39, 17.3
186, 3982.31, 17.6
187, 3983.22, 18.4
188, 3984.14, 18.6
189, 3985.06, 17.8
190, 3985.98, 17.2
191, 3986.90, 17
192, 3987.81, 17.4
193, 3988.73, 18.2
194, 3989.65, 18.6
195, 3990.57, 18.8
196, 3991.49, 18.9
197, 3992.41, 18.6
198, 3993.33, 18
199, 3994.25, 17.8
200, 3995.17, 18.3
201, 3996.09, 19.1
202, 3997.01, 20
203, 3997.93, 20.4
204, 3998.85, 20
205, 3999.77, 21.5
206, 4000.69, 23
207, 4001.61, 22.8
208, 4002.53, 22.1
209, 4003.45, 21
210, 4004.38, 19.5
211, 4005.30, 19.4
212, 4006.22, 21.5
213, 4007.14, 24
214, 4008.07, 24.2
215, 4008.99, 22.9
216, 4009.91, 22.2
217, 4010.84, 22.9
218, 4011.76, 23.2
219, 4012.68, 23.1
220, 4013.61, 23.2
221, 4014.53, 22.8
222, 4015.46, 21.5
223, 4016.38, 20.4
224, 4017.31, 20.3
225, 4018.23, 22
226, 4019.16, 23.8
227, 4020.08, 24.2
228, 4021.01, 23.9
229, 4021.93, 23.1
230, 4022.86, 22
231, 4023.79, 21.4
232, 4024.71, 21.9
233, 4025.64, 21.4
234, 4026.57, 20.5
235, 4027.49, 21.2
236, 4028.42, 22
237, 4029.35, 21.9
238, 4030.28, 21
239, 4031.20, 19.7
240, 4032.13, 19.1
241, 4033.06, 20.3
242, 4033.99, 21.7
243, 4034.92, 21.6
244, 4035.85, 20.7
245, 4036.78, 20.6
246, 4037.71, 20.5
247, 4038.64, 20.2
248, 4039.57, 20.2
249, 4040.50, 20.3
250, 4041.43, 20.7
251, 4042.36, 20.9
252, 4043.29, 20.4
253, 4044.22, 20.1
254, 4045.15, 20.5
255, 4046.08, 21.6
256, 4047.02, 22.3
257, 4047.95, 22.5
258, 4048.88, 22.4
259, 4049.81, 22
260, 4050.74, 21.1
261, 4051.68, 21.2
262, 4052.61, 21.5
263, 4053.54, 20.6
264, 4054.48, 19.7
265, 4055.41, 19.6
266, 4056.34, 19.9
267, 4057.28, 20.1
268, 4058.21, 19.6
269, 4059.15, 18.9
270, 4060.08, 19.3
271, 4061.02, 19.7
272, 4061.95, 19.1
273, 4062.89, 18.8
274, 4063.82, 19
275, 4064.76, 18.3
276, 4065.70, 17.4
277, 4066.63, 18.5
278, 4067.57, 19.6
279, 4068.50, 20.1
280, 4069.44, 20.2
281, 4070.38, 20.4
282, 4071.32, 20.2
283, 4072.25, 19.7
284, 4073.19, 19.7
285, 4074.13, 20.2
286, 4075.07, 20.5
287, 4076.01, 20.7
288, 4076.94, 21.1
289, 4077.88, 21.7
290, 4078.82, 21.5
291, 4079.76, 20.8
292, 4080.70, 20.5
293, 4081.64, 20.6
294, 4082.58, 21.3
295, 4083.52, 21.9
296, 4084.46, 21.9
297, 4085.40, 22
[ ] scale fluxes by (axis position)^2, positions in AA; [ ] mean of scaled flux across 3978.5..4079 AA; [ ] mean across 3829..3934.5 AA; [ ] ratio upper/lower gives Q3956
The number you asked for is 1.9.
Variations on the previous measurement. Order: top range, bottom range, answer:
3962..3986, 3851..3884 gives 1.19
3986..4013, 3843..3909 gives 1.79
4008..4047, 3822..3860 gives 2.27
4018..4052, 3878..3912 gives 1.75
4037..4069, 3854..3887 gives 1.95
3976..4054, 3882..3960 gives 1.68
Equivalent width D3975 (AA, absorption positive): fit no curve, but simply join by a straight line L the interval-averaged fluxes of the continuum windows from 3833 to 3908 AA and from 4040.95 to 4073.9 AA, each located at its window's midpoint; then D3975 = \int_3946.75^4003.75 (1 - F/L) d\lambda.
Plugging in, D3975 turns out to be 3.5 AA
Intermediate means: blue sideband 11.8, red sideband 20.2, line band 15.5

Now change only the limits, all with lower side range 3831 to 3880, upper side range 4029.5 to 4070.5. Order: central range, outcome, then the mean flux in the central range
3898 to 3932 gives 0.3 AA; 13.6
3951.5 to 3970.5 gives 3.9 AA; 12.7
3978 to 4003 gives -2.1 AA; 18.9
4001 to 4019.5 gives -3.8 AA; 22.1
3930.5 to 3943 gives 6.1 AA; 7.57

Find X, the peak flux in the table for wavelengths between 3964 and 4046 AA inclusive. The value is 24.2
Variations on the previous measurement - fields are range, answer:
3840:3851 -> 15.6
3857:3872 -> 13.1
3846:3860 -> 13.5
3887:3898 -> 14.6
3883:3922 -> 17.1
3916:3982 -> 18.3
